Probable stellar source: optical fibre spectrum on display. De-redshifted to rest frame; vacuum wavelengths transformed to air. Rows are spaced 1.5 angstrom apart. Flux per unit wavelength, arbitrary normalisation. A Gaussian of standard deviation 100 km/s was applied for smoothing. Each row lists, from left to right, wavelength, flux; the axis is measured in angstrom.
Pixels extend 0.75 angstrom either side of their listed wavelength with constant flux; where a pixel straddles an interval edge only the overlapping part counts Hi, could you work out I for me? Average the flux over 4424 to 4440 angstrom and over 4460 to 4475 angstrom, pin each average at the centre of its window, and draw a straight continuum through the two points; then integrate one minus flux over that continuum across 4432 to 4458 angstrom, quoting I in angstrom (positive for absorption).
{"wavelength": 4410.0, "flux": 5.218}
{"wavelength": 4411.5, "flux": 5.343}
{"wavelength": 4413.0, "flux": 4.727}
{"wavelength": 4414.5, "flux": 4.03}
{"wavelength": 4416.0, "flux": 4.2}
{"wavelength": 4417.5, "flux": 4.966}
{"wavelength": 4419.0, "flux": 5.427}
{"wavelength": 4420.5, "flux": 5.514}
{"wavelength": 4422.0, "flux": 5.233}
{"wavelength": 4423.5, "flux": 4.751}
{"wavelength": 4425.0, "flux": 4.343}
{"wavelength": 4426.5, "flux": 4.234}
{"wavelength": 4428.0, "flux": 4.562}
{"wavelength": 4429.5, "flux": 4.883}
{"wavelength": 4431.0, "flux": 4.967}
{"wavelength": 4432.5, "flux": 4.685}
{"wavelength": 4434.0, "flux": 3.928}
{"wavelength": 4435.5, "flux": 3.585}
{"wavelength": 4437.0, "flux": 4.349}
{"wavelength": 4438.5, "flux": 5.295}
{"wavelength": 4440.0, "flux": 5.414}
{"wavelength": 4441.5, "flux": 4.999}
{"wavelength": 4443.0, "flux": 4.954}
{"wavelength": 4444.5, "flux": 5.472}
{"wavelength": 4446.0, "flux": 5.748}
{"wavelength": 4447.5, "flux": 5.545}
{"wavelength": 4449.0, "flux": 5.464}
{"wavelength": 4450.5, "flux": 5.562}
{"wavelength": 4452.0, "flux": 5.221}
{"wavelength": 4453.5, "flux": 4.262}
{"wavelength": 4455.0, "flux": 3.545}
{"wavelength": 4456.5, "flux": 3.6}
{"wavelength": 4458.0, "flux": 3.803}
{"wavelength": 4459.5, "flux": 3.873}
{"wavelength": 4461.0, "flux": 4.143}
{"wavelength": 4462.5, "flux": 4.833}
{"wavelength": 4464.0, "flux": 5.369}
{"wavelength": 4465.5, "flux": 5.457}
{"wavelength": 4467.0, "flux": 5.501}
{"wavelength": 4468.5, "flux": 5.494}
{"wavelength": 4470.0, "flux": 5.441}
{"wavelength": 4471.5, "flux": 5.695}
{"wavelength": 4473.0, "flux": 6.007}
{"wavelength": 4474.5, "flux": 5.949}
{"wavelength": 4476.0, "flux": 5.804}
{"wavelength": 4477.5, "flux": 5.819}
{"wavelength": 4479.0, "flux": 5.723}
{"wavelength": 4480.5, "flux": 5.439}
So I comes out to 0.3 angstrom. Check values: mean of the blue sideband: 4.53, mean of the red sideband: 5.35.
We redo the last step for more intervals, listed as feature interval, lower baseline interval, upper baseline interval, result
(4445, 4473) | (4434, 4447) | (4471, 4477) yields 2.5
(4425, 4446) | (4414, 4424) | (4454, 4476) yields 0.7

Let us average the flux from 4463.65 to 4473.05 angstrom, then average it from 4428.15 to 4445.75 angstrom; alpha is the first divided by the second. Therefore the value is 1.2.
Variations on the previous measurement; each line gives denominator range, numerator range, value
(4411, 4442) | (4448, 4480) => 1.07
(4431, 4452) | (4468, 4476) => 1.14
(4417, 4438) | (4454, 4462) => 0.82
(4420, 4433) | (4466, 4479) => 1.19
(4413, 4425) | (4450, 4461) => 0.88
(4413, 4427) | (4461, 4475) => 1.15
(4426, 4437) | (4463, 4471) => 1.23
